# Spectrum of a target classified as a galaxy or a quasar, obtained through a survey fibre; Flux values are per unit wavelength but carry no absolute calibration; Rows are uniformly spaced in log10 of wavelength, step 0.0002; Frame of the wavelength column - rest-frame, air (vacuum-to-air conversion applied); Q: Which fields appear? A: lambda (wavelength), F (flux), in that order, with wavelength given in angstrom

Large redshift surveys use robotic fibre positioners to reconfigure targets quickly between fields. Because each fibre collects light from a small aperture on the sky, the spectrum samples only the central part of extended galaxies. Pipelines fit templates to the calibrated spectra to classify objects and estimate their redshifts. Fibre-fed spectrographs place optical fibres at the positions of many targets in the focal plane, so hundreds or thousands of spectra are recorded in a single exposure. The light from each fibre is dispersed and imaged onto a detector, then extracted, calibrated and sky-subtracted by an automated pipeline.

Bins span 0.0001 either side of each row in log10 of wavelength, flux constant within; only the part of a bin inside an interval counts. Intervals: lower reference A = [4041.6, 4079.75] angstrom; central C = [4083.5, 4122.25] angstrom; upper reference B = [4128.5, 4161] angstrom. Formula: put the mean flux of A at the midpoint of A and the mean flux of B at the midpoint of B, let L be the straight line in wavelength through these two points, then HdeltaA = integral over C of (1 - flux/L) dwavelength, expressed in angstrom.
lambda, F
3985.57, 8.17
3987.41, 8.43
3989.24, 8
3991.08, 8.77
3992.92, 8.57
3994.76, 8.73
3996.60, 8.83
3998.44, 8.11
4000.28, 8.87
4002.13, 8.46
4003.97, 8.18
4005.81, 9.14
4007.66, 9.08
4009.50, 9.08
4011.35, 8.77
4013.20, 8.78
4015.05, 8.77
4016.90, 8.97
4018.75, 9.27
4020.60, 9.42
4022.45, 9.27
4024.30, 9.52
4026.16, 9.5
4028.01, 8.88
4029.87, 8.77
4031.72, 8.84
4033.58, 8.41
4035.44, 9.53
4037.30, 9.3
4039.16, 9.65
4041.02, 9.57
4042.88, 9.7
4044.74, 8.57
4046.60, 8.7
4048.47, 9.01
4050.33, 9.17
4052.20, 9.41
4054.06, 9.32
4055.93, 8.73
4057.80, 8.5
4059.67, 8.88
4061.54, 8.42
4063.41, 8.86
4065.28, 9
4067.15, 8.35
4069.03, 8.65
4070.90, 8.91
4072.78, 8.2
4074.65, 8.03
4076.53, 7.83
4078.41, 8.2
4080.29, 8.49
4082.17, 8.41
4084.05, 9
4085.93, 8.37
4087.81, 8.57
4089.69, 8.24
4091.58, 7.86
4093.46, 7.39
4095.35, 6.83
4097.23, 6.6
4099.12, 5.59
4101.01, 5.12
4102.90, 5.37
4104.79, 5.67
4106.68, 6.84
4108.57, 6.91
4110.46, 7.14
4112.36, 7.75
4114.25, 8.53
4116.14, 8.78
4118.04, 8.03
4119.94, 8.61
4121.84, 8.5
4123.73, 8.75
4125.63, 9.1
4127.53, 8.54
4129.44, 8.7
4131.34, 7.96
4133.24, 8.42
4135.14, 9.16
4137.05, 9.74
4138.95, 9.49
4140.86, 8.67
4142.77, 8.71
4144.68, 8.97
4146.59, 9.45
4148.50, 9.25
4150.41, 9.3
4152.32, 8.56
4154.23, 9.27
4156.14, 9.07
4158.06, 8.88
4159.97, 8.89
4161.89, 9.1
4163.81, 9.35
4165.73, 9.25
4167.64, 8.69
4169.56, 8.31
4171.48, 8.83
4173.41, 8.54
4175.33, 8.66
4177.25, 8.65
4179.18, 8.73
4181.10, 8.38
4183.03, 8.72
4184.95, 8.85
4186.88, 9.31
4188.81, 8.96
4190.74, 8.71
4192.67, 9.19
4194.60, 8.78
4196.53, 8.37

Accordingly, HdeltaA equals 6.42 angstrom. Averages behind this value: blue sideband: 8.73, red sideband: 8.97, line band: 7.38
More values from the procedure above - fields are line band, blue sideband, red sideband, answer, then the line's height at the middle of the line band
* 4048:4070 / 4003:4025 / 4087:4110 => -2.9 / 7.81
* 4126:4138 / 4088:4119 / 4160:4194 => -1.6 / 7.76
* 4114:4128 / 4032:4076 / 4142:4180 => 0.5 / 8.91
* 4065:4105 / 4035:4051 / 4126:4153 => 6.3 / 9.1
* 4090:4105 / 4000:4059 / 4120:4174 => 4.3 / 8.96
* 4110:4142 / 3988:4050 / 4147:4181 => 1.1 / 8.91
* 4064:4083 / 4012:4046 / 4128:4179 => 1.4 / 9.06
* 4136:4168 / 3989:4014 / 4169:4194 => -1.3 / 8.75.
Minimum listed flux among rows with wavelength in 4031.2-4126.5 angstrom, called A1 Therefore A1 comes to 5.12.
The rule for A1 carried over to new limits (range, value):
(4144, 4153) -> 8.56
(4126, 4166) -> 7.96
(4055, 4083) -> 7.83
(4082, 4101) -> 5.59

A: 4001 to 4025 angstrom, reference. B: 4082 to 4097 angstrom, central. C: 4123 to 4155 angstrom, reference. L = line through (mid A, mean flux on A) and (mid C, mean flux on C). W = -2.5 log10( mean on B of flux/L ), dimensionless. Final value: 0.12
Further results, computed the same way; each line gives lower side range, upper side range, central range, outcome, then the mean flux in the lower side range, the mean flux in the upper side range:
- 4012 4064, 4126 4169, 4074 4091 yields 0.09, 9.06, 8.97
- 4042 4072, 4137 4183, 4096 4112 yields 0.39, 8.88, 8.93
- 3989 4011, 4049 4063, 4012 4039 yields -0.04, 8.67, 8.92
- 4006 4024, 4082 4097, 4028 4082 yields -0.04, 9.07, 8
